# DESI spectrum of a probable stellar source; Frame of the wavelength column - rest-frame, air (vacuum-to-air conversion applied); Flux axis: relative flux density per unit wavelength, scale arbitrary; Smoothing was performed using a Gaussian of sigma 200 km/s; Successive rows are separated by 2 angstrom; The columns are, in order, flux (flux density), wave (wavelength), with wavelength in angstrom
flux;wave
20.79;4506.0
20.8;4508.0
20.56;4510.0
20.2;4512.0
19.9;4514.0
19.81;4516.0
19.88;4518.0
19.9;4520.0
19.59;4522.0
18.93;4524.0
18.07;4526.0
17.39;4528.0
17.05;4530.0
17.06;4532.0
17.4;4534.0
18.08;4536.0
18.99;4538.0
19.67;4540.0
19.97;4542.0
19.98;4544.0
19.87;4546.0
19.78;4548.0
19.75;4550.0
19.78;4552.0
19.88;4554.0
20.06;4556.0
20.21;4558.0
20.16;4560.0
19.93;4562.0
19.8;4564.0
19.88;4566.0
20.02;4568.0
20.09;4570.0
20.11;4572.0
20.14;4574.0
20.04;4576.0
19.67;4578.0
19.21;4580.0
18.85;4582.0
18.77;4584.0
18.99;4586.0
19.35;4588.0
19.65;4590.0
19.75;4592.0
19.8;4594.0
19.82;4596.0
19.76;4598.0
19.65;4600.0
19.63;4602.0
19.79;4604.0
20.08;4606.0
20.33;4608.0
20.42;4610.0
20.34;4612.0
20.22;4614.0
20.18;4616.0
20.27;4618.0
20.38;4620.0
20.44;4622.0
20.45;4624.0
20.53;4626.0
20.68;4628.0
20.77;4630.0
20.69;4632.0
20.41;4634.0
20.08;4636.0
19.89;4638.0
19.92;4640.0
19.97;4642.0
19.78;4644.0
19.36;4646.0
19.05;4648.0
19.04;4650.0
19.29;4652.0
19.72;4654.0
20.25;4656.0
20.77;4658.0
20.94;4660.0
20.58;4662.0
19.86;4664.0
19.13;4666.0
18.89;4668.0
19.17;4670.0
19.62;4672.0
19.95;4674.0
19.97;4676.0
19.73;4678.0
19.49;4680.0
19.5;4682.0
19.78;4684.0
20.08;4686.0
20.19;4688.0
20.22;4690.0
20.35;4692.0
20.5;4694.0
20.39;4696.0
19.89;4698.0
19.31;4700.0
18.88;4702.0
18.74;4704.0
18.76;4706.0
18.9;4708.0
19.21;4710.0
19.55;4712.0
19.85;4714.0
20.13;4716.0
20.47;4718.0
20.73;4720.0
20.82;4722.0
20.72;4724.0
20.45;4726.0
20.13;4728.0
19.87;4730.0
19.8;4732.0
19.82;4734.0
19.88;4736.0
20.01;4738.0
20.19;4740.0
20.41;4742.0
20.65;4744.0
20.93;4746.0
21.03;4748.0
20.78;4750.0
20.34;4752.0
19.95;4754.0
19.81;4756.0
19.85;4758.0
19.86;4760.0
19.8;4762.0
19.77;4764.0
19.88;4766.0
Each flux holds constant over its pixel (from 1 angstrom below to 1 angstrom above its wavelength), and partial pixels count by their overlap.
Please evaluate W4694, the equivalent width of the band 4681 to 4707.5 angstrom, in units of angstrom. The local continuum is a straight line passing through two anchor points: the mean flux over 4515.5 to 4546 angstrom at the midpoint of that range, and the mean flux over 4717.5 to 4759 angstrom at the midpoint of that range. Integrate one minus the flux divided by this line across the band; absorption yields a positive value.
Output 0.4 angstrom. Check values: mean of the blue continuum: 18.8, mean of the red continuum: 20.3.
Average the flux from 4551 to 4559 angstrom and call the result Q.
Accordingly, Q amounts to 20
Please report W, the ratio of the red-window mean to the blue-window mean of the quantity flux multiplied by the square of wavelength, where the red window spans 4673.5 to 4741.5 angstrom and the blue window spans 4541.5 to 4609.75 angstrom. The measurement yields 1.06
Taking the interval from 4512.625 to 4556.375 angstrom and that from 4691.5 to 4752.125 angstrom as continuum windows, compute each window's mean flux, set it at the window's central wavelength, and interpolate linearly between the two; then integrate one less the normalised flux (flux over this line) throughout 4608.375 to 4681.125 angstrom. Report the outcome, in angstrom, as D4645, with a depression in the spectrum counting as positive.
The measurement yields -1.3 angstrom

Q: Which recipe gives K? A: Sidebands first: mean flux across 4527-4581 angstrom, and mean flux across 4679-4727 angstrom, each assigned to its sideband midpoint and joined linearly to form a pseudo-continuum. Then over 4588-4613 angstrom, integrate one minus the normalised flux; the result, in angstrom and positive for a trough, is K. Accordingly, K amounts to -0.4 angstrom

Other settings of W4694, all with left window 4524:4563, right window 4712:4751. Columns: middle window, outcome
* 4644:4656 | 0.2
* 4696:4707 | 0.5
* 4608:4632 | -1.0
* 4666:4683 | 0.4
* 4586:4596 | -0.1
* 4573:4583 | -0.1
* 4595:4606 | -0.2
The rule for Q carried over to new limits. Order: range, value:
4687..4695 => 20.3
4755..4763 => 19.8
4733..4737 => 19.9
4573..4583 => 19.6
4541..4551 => 19.9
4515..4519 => 19.8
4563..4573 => 20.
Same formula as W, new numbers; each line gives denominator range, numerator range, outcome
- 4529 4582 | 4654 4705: 1.08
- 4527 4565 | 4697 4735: 1.11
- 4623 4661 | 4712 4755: 1.05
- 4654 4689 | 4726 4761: 1.05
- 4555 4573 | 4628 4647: 1.04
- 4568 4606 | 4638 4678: 1.04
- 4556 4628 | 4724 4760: 1.08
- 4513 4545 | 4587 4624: 1.10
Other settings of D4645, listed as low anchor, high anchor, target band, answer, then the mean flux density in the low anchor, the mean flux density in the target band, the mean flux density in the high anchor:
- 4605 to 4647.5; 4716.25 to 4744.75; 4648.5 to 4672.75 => 0.6 angstrom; 20.2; 19.8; 20.3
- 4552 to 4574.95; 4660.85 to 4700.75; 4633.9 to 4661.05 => 0.0 angstrom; 20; 19.9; 19.8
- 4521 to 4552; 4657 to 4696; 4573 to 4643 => -2.1 angstrom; 18.8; 20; 19.9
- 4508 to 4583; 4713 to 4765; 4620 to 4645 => -0.6 angstrom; 19.5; 20.3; 20.2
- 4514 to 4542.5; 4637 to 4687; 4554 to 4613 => -2.0 angstrom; 18.7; 19.8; 19.7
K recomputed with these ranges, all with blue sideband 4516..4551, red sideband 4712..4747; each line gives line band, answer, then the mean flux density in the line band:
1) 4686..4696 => -0.1 angstrom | 20.3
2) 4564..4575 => -0.5 angstrom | 20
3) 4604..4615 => -0.4 angstrom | 20.2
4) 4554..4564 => -0.5 angstrom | 20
